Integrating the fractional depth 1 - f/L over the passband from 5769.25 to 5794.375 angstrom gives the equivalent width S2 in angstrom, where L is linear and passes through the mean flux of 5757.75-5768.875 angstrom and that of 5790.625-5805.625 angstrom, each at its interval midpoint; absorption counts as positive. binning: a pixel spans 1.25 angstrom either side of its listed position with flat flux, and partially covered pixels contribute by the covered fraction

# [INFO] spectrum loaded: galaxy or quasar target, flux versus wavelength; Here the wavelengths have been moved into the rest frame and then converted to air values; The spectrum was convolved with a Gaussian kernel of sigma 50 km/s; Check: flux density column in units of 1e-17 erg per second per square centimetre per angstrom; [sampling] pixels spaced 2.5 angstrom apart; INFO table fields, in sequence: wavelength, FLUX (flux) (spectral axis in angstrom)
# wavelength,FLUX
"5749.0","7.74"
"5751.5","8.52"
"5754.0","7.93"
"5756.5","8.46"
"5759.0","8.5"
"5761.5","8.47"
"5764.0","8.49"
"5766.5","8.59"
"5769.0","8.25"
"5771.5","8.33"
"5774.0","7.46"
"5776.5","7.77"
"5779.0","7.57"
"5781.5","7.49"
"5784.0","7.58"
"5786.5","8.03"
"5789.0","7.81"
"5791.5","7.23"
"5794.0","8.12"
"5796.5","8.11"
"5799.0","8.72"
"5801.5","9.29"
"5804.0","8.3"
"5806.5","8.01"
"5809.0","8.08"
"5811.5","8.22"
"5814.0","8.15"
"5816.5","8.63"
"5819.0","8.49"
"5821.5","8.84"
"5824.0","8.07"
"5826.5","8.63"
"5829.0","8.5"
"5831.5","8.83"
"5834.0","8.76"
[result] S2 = 1.9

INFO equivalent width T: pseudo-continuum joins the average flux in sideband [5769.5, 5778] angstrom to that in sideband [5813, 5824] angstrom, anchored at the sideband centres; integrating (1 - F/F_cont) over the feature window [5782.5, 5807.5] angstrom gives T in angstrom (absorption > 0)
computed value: 0.2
